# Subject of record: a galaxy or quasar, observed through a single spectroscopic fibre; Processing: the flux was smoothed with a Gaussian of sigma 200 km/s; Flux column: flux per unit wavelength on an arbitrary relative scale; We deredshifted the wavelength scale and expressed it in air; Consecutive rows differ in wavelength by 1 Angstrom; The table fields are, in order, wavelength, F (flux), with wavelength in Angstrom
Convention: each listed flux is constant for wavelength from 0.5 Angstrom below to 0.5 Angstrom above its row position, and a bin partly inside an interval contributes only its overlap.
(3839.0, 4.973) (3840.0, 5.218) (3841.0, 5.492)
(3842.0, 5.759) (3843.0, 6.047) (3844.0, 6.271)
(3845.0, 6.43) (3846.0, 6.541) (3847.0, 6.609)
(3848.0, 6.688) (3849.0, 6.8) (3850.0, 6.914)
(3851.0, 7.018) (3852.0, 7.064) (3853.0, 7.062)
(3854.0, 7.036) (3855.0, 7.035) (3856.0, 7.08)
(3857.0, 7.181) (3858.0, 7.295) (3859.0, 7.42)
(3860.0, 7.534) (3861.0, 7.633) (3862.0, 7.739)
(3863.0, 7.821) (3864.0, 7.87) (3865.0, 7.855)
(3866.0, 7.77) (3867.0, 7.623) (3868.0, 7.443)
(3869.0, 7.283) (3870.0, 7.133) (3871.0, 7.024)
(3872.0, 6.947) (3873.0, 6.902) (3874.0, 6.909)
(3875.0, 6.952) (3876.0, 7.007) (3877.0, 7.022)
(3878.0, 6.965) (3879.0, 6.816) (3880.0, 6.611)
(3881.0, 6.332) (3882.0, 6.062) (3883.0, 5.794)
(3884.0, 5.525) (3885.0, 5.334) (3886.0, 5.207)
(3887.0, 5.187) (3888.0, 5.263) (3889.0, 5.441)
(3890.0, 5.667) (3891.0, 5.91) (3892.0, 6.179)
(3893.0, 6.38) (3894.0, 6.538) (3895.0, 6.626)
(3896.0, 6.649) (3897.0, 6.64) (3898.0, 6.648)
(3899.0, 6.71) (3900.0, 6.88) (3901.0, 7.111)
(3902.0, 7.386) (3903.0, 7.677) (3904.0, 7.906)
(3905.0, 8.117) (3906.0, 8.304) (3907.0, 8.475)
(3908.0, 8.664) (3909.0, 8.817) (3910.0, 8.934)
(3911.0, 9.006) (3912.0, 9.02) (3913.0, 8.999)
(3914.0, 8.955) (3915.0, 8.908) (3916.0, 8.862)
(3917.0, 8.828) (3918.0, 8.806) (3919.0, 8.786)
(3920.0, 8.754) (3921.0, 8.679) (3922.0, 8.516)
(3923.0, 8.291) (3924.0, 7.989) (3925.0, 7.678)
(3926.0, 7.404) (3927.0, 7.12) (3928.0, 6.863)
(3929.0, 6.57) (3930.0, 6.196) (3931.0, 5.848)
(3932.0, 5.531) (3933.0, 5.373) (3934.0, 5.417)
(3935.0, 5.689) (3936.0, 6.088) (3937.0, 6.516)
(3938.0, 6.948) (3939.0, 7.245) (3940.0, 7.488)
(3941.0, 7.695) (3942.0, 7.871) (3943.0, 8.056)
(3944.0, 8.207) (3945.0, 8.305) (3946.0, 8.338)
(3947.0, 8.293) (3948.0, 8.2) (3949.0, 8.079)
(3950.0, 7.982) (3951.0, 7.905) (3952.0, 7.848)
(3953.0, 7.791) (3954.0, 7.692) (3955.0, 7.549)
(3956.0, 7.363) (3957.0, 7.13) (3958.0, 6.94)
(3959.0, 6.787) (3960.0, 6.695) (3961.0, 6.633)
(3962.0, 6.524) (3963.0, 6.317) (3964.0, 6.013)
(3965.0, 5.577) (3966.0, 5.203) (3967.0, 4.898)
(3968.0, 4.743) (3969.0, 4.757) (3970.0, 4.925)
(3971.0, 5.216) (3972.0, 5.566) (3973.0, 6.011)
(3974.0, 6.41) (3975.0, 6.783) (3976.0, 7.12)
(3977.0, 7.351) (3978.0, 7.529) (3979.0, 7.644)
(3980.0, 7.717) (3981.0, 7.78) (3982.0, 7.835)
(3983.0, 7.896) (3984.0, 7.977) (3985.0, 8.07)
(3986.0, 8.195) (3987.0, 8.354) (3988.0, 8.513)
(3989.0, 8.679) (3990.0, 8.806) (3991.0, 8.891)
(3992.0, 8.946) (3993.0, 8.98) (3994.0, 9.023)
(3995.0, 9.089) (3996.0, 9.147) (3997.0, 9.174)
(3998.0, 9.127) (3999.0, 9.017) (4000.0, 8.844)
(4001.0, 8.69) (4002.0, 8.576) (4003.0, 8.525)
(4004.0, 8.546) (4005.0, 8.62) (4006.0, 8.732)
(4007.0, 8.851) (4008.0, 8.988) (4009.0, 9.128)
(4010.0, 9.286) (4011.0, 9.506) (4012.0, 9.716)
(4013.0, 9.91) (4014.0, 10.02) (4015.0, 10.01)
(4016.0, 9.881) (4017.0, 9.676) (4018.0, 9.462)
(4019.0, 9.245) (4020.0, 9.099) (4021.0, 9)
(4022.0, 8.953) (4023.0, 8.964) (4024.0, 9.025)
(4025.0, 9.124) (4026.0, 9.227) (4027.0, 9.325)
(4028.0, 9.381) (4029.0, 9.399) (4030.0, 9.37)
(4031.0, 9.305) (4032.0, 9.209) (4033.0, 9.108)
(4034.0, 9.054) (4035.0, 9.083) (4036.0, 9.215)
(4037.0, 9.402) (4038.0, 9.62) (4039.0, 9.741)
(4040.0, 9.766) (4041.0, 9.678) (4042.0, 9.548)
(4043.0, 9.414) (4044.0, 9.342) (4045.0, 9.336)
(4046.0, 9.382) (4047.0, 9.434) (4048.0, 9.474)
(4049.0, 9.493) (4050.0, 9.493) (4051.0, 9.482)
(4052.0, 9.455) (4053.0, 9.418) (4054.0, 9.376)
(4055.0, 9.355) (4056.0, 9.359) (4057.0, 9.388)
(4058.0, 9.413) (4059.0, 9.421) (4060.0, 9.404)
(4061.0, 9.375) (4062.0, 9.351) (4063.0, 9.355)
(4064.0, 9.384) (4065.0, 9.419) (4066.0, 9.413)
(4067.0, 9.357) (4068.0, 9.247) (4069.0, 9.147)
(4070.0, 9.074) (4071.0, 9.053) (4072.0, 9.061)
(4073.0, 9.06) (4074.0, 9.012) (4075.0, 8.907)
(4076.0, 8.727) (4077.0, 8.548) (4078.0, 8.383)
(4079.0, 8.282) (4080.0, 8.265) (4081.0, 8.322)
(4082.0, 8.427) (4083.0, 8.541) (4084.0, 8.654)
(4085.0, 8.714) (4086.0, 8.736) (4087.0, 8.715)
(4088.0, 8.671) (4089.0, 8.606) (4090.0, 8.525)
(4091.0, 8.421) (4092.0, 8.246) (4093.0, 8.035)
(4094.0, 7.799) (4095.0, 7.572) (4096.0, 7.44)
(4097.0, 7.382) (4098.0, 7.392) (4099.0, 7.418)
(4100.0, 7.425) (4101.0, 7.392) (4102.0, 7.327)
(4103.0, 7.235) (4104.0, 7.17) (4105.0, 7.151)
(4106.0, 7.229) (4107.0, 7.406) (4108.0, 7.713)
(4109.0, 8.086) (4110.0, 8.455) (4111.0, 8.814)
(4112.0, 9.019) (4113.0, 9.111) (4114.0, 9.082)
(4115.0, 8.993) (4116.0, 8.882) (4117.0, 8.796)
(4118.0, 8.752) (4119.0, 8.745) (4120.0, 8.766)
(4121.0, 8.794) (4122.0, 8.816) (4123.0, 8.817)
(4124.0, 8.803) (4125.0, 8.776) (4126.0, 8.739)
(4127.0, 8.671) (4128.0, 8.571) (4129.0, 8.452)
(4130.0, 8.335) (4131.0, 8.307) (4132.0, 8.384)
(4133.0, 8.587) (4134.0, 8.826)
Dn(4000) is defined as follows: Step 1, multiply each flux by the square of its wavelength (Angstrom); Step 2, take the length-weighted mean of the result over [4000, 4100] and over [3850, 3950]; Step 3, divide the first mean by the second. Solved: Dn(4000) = 1.34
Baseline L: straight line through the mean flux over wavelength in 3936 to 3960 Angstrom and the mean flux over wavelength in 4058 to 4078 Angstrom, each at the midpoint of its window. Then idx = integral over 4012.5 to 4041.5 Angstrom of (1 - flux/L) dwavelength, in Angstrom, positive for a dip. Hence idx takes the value -2.6 Angstrom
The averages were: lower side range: 7.61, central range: 9.39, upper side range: 9.16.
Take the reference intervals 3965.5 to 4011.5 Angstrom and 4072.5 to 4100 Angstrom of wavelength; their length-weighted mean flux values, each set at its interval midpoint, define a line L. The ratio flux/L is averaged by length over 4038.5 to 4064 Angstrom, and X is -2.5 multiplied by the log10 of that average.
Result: -0.16 mag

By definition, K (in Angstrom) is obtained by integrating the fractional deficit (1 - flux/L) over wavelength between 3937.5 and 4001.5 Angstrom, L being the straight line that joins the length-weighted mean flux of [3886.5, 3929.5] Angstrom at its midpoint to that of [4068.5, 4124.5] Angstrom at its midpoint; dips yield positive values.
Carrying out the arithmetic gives 2.72 Angstrom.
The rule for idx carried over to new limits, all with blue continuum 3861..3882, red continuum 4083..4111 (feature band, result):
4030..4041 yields -2.35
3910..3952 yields -1.89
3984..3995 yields -1.55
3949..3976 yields 3.61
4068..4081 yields -1.58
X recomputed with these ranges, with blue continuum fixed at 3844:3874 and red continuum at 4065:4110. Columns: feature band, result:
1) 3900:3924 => -0.14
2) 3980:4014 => -0.12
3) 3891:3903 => 0.10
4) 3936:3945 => 0.01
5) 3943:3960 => -0.02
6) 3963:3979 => 0.28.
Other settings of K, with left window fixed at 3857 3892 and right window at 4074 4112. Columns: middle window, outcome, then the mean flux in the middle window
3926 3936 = 1.3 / 6.14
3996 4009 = -2.3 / 8.83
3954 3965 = 0.7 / 6.78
